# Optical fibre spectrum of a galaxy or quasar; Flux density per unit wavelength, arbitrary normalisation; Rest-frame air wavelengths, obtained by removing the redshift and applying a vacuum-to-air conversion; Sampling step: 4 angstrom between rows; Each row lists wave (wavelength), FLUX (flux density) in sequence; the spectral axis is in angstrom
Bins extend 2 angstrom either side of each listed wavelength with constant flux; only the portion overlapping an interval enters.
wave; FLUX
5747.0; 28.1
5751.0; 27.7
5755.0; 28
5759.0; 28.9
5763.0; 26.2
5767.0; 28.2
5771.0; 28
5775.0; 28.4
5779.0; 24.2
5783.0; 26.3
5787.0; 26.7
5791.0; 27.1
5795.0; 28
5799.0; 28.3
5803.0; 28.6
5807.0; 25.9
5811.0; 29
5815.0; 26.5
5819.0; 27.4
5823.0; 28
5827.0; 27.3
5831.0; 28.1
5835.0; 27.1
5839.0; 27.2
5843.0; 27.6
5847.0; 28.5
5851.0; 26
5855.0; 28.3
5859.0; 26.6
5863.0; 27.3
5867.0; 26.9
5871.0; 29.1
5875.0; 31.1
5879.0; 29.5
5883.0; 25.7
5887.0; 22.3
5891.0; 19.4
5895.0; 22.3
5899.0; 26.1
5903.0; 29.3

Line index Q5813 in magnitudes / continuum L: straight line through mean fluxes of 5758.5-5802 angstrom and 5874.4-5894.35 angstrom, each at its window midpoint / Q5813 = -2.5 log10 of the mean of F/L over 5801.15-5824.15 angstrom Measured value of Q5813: -0.04 mag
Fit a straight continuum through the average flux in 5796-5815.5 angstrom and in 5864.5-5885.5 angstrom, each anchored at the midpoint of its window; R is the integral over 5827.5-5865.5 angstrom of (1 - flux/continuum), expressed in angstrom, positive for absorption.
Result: 0.9 angstrom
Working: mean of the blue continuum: 27.8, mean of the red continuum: 28.3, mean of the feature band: 27.4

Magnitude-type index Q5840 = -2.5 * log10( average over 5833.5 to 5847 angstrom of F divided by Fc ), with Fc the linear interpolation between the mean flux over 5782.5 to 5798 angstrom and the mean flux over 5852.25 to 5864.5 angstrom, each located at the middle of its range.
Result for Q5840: -0.01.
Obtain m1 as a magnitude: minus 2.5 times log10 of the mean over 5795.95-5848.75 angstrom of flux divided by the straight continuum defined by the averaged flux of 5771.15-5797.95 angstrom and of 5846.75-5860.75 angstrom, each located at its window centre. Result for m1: -0.02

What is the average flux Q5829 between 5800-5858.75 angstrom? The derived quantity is 27.5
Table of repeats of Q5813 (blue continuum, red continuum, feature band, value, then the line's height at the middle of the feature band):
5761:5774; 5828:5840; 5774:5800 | 0.02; 27.5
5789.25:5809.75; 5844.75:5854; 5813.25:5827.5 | 0.01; 27.5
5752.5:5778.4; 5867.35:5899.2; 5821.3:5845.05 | -0.04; 26.6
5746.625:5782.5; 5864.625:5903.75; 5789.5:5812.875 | -0.03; 27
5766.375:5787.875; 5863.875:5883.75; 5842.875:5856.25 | 0.02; 28.2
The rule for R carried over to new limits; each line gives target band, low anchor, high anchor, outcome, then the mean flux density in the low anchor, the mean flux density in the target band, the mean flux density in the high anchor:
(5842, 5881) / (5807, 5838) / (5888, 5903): -4.29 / 27.5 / 28.1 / 23.5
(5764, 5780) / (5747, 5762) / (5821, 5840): 0.35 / 28.1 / 27.3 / 27.6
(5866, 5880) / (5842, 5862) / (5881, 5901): -2.34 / 27.4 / 29.3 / 23.2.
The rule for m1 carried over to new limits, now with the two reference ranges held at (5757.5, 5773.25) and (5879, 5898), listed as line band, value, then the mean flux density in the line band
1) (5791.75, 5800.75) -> -0.05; 28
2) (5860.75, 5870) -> -0.13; 27.3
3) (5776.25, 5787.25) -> 0.06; 25.8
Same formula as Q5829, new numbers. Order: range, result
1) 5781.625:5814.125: 27.5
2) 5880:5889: 24.6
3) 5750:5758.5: 28.1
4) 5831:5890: 27.3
